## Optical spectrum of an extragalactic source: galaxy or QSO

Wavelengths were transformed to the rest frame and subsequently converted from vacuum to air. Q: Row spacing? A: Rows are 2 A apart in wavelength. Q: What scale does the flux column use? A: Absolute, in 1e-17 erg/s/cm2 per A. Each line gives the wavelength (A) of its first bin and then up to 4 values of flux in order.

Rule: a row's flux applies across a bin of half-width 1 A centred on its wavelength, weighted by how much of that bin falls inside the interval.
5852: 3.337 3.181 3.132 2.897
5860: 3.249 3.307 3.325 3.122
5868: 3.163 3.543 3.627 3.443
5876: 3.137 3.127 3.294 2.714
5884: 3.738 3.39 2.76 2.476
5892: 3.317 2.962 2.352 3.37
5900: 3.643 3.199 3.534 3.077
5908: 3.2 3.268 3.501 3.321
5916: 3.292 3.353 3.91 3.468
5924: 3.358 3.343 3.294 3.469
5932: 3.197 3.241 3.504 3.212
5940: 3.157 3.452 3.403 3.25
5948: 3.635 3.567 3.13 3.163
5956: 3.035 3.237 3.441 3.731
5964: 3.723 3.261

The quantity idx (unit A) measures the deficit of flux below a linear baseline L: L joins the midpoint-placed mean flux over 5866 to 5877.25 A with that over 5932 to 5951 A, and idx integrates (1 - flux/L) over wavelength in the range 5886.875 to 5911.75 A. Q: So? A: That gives 1.9 A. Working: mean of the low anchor 3.35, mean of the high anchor 3.37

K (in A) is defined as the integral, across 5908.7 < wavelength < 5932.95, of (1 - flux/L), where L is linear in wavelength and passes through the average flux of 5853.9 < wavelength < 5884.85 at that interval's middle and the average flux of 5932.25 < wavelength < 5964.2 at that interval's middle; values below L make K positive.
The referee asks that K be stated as -0.57 A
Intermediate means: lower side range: 3.25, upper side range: 3.35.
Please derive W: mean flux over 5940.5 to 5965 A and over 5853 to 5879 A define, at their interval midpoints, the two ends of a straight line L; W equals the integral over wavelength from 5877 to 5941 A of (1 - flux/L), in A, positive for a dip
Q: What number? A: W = 1.3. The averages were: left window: 3.25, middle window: 3.25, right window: 3.39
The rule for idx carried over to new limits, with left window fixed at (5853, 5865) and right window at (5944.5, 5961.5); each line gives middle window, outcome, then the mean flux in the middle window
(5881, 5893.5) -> 0.63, 3.06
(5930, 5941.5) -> 0.03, 3.29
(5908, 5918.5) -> -0.22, 3.33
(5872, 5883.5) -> 0.00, 3.21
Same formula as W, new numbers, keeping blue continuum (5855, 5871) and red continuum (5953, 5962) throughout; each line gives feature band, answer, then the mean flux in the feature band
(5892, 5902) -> 0.4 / 3.12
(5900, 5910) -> -0.2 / 3.29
